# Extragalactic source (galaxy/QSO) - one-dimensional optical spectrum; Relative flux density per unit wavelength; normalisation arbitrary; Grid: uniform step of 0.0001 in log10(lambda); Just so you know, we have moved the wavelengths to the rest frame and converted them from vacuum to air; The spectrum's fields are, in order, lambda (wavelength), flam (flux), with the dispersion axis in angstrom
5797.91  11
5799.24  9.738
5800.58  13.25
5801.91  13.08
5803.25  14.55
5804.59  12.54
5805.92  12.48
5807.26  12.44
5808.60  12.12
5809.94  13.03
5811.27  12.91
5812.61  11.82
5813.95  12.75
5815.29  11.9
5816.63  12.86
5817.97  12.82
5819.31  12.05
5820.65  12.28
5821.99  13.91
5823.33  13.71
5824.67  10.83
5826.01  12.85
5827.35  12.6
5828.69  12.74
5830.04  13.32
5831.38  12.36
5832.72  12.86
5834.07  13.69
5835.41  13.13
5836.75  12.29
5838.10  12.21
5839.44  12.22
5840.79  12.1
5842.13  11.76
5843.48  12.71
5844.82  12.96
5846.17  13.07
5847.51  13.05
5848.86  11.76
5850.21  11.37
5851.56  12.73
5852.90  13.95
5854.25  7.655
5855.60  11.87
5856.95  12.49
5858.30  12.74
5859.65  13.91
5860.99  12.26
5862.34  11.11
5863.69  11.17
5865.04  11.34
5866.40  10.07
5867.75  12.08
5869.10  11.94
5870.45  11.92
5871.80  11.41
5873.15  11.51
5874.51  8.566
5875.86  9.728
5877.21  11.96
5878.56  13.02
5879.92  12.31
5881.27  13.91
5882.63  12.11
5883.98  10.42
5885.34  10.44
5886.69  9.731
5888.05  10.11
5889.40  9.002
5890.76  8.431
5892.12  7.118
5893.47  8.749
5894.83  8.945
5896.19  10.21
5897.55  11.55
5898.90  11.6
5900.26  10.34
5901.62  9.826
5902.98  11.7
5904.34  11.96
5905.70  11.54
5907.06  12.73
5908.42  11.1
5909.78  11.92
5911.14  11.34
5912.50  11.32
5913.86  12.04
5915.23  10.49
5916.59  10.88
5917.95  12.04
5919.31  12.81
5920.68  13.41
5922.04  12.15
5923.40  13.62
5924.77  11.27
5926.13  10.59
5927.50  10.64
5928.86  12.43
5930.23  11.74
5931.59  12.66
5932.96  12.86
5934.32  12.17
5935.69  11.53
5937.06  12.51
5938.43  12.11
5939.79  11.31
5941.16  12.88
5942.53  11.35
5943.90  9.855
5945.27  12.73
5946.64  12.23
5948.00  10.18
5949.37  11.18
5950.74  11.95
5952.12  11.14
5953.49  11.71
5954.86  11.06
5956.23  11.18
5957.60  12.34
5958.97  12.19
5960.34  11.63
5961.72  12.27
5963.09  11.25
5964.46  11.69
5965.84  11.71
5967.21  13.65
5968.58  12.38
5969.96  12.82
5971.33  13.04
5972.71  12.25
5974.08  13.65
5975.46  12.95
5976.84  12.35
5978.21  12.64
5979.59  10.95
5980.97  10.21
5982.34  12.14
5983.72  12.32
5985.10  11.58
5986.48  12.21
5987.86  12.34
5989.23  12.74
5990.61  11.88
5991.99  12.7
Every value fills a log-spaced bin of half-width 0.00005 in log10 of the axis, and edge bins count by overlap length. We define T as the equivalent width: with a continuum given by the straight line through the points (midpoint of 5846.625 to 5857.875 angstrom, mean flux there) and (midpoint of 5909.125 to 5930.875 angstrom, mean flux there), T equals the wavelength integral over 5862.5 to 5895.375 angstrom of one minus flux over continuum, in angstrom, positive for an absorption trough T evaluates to 3.3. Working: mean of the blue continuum 11.9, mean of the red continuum 11.8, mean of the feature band 10.7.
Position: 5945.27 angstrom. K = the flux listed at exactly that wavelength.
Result 12.73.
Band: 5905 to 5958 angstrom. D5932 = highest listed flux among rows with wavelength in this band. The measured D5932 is 13.62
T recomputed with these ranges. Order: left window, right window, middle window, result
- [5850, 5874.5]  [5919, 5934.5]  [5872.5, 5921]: 4.0 angstrom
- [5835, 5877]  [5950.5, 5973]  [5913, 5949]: 0.3 angstrom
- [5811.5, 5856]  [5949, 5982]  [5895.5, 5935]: 1.6 angstrom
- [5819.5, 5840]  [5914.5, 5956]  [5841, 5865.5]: 0.8 angstrom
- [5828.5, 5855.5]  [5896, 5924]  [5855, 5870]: 0.3 angstrom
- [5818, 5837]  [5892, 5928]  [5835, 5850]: 0.1 angstrom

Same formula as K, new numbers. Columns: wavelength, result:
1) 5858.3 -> 12.74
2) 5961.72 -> 12.27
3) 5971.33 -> 13.04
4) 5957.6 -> 12.34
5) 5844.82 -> 12.96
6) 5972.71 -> 12.25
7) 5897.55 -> 11.55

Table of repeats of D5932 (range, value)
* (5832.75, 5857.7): 13.95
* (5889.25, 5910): 12.73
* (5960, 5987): 13.65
